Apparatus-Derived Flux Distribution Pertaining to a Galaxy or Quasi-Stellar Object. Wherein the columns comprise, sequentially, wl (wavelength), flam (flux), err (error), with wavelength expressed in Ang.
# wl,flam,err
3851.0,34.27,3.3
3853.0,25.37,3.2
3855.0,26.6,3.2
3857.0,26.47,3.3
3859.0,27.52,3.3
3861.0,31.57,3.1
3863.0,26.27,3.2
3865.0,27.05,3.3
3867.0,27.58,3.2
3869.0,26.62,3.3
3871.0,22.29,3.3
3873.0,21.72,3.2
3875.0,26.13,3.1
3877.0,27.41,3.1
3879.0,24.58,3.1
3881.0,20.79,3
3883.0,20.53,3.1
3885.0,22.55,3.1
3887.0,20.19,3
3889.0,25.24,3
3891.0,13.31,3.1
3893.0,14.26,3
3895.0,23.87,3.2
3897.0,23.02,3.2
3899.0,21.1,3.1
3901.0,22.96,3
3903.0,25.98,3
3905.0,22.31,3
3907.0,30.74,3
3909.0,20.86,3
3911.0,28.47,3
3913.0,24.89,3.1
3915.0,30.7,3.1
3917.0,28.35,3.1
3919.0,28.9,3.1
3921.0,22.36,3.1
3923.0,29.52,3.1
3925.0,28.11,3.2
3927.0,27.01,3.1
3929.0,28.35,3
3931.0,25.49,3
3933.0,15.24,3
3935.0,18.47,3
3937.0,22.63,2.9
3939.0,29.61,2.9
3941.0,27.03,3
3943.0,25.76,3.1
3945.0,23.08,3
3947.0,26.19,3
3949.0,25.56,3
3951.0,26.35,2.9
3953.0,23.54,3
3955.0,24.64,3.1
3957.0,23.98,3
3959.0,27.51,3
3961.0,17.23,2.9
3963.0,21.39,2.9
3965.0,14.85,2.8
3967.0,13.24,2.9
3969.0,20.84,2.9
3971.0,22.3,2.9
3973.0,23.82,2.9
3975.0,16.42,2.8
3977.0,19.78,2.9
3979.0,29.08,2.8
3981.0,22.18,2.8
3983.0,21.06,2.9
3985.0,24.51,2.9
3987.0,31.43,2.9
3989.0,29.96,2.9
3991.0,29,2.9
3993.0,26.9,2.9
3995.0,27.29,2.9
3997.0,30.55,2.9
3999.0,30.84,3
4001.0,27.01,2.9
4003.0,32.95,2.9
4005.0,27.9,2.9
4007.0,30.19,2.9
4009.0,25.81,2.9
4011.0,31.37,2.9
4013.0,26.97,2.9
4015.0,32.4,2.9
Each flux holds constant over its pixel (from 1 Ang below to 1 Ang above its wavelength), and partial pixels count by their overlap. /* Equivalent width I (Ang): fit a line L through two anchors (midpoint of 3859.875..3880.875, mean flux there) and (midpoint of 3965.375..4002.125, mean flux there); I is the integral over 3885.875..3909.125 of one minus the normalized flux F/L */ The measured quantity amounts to 3.24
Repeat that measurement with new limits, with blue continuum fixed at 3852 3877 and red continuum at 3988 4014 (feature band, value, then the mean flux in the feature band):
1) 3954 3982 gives 7.02 Ang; 21.2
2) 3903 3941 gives 2.38 Ang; 25.7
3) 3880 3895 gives 3.88 Ang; 19.8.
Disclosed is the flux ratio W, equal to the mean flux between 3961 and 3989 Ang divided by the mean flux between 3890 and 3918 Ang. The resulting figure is 0.9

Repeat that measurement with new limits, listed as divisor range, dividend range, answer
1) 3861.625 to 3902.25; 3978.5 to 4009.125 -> 1.22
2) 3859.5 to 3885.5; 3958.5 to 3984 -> 0.82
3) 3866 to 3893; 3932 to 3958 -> 1.06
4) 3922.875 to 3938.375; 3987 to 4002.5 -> 1.20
